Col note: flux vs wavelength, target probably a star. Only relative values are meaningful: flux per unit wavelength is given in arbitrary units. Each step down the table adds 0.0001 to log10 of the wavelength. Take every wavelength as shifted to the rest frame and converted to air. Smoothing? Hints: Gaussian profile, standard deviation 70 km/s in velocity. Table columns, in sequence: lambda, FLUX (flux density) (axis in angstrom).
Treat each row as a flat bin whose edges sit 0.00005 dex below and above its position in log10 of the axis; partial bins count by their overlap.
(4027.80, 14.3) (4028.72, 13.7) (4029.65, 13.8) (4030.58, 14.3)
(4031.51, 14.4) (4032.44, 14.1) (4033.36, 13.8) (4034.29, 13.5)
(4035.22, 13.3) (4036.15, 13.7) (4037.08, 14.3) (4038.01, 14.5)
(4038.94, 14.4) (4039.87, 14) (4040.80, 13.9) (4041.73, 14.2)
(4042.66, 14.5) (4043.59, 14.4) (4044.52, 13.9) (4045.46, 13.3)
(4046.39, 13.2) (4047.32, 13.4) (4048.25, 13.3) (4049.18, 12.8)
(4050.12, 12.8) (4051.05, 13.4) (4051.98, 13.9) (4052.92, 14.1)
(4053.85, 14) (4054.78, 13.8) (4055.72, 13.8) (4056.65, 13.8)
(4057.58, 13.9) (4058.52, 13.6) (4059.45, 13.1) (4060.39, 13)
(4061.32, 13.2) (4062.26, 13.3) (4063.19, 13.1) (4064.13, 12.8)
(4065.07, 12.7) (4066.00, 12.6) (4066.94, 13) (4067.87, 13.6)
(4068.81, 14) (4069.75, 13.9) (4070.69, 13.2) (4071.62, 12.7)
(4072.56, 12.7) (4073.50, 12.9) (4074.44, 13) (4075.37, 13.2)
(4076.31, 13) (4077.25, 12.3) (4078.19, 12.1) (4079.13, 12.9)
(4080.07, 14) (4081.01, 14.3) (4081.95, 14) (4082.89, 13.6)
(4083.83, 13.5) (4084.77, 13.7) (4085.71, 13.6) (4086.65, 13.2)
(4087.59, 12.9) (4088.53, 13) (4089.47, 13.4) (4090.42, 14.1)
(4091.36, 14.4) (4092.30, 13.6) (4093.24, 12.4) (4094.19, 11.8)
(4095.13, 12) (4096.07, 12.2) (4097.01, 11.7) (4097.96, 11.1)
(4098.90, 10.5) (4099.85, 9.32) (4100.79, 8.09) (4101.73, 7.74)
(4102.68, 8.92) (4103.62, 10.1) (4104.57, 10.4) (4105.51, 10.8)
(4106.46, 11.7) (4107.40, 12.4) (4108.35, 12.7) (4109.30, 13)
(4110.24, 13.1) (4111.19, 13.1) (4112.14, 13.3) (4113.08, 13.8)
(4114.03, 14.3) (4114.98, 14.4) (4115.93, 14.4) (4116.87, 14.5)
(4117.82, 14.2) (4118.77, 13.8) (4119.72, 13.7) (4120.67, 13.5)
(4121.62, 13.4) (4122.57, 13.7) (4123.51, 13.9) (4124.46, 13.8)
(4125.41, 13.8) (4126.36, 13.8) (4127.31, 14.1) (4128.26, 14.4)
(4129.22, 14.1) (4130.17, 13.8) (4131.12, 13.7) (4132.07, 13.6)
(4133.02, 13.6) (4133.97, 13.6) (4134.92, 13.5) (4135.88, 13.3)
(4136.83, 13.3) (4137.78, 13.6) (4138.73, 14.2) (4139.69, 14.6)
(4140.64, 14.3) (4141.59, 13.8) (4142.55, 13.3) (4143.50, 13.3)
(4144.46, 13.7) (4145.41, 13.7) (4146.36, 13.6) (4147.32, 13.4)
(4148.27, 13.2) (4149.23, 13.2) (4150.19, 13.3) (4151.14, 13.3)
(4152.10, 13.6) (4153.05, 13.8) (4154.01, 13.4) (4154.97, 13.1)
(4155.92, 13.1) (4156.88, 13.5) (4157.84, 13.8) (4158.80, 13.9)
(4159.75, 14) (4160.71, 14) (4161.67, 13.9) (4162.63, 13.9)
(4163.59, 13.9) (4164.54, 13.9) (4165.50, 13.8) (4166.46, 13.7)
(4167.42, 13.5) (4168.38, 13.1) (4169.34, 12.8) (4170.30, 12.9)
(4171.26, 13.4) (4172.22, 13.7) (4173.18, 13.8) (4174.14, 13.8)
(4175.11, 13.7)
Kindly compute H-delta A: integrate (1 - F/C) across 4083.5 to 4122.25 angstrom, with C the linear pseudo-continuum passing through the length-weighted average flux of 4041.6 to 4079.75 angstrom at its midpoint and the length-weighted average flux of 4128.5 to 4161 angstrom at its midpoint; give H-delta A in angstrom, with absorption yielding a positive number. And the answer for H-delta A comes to 2.85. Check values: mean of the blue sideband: 13.3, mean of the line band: 12.5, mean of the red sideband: 13.6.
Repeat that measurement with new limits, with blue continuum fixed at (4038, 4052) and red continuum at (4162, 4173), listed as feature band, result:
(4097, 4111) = 2.9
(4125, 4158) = -0.2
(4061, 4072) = 0.4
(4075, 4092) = 0.3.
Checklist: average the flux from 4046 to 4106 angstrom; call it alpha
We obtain 12.7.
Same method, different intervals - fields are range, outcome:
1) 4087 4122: 12.4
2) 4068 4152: 13.1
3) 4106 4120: 13.5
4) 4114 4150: 13.8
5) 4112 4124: 13.9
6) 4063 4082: 13.1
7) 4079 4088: 13.6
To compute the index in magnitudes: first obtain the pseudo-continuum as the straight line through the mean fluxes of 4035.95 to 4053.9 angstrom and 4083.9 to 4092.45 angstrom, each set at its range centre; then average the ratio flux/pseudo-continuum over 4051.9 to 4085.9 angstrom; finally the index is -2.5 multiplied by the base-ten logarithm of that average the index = 0.03 mag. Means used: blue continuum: 13.8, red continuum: 13.5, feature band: 13.3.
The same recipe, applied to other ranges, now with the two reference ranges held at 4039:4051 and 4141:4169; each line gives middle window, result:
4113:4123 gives -0.03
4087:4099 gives 0.08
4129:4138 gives 0.00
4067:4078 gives 0.04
